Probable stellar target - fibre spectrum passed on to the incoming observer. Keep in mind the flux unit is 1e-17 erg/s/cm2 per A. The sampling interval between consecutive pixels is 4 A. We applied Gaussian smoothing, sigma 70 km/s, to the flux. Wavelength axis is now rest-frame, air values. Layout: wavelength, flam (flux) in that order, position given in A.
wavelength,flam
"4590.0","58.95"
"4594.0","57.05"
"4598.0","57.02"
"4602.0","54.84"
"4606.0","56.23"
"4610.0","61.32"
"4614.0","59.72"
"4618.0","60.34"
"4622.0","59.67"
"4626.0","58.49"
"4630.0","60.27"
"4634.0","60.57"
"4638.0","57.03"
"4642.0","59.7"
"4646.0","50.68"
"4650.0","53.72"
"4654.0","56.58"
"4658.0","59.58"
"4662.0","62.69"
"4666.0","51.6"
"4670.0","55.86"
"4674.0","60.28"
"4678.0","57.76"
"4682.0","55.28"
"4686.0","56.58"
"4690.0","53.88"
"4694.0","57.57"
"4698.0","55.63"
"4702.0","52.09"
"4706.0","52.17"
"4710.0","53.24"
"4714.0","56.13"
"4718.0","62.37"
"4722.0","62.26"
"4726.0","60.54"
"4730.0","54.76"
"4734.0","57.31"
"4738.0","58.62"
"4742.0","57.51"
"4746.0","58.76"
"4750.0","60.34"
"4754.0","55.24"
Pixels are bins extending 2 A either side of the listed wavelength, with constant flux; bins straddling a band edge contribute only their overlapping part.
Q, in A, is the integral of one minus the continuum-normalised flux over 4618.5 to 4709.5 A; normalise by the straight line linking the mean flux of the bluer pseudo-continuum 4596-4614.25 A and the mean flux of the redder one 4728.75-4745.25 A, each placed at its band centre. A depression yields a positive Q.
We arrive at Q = 1.2 A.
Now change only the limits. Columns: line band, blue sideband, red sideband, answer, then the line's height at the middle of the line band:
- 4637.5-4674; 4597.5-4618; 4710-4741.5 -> 1.1 A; 58.3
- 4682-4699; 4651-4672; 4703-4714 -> -0.3 A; 54.7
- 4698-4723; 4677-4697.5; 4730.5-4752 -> 0.4 A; 57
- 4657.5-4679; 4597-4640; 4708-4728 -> 0.3 A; 58.8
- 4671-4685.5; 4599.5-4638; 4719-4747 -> 0.3 A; 58.8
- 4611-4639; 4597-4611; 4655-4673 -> -1.1 A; 57.3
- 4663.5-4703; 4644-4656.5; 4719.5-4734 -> 0.2 A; 56.1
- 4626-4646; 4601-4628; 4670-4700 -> -0.1 A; 58.1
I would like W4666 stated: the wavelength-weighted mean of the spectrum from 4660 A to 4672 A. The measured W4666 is 56.7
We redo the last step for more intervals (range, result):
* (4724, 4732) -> 57.6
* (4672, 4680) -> 59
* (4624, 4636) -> 59.8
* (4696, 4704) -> 53.9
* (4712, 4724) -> 60.3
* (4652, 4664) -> 59.6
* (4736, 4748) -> 58.3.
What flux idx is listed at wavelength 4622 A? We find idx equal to 59.67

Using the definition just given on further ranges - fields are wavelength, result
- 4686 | 56.58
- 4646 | 50.68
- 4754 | 55.24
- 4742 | 57.51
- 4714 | 56.13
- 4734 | 57.31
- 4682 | 55.28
